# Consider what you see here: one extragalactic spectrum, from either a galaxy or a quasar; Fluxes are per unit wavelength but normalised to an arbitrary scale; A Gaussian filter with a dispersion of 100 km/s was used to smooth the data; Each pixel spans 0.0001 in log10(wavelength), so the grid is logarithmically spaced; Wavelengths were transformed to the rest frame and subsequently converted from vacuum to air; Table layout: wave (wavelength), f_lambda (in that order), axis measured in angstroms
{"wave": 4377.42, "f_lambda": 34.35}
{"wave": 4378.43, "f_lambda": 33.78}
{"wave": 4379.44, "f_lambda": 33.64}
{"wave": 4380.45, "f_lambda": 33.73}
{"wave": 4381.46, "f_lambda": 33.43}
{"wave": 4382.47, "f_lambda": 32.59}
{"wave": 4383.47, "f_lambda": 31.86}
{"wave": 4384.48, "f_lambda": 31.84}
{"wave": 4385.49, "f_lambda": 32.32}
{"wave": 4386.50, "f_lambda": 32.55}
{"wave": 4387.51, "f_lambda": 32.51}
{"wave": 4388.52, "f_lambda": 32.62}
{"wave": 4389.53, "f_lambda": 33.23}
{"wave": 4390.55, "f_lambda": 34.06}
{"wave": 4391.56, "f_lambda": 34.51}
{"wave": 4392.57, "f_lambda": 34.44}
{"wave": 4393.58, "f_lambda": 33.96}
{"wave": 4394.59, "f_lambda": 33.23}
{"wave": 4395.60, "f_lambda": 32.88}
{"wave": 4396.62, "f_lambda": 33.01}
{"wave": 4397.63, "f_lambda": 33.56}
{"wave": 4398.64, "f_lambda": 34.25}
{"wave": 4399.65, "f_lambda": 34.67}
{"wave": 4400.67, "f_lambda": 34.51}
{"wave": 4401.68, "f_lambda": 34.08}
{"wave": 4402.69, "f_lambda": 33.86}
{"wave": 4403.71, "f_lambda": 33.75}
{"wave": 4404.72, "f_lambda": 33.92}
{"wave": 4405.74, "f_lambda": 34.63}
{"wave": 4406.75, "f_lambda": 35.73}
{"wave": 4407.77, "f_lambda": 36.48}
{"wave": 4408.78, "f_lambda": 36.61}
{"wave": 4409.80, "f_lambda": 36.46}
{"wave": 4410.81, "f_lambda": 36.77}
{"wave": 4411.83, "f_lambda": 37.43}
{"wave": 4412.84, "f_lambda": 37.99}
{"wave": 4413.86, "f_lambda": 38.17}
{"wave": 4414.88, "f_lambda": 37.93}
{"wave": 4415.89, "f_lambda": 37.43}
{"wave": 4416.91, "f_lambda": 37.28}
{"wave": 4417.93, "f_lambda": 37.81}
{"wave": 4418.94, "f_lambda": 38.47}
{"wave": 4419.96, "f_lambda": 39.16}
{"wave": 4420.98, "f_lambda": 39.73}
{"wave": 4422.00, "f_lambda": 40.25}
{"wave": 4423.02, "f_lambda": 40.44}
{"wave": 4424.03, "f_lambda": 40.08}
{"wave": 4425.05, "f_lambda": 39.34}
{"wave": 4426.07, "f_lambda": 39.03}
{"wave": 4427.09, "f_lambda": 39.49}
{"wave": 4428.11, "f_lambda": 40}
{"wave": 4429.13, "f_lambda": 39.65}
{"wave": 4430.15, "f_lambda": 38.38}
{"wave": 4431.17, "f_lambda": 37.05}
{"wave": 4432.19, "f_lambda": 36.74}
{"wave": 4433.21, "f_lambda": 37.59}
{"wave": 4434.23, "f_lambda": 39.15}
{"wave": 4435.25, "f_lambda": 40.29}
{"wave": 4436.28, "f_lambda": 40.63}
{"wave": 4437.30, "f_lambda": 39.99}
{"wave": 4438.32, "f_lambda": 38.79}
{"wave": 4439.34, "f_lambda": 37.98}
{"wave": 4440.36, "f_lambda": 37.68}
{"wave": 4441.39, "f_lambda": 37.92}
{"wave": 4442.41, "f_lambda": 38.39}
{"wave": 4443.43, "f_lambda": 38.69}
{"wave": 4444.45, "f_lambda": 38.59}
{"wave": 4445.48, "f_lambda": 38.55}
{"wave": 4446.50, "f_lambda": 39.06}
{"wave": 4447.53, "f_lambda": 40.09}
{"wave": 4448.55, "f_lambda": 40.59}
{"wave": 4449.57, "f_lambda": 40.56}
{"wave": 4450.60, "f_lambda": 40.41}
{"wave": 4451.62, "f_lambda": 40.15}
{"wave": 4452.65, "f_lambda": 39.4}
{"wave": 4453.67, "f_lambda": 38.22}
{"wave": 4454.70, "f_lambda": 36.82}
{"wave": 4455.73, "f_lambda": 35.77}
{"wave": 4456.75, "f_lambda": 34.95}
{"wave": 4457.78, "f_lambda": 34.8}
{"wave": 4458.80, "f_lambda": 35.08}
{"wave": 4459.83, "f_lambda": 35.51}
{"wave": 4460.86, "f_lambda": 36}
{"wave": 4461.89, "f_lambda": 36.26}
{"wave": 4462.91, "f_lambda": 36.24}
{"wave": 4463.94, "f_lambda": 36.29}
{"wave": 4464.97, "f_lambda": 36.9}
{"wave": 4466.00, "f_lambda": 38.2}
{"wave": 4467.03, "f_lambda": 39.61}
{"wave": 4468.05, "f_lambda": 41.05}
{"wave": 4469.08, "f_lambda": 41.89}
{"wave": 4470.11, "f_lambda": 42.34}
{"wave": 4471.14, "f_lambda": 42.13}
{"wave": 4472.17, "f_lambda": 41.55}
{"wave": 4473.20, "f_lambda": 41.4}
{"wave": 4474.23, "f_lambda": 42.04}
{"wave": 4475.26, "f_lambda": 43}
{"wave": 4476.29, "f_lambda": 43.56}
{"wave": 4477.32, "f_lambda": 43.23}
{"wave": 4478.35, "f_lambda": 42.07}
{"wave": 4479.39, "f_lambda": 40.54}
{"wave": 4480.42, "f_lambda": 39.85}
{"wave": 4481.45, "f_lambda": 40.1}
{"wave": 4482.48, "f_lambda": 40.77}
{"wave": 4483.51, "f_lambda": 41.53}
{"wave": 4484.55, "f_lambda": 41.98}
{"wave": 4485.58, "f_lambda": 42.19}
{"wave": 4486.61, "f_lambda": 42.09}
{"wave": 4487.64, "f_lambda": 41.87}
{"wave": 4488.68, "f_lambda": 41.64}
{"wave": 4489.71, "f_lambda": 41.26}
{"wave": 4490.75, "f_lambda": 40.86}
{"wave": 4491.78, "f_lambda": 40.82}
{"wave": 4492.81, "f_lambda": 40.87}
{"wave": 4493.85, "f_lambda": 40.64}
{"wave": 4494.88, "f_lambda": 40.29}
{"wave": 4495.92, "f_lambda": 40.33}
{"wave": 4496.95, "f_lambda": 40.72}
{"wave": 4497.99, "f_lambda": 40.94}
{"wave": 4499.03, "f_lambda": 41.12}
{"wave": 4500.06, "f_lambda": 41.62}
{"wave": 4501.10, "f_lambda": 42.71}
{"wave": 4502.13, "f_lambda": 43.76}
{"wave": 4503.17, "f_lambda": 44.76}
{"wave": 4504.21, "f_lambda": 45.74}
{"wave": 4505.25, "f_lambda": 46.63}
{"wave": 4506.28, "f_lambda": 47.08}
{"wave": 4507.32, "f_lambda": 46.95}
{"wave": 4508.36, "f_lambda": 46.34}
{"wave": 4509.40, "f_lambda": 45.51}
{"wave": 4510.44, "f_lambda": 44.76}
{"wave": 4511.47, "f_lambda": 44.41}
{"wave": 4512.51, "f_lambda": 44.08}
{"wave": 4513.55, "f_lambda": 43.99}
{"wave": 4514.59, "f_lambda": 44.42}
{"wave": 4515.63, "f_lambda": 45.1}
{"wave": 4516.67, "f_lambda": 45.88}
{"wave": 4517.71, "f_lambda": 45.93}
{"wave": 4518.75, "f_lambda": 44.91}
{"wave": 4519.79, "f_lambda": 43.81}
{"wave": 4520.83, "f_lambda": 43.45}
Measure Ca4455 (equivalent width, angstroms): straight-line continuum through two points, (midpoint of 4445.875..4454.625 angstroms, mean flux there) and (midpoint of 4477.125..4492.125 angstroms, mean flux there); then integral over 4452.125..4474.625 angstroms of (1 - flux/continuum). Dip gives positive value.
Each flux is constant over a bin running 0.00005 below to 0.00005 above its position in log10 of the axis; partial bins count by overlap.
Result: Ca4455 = 1.1 angstroms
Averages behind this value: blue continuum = 39.7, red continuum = 41.3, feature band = 38.3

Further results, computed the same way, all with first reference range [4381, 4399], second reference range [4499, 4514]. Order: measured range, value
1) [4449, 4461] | 0.7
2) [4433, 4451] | -0.4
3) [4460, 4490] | 0.8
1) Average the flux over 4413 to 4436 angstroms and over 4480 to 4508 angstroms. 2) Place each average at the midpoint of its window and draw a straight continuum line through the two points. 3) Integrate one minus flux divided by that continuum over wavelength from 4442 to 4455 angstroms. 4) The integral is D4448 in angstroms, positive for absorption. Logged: 0.2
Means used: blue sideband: 38.8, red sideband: 42.2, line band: 39.2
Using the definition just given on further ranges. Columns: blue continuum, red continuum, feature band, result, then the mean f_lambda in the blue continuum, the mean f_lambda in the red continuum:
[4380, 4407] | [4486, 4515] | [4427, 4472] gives 0.0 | 33.5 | 43.1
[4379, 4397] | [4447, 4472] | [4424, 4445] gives -1.3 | 33.1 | 38.3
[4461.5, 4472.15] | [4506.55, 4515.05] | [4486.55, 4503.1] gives 0.6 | 39.3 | 45.1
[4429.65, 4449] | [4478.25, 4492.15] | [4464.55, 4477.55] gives -0.3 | 38.7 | 41.2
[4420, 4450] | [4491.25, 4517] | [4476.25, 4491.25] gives 0.3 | 39.1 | 43.6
